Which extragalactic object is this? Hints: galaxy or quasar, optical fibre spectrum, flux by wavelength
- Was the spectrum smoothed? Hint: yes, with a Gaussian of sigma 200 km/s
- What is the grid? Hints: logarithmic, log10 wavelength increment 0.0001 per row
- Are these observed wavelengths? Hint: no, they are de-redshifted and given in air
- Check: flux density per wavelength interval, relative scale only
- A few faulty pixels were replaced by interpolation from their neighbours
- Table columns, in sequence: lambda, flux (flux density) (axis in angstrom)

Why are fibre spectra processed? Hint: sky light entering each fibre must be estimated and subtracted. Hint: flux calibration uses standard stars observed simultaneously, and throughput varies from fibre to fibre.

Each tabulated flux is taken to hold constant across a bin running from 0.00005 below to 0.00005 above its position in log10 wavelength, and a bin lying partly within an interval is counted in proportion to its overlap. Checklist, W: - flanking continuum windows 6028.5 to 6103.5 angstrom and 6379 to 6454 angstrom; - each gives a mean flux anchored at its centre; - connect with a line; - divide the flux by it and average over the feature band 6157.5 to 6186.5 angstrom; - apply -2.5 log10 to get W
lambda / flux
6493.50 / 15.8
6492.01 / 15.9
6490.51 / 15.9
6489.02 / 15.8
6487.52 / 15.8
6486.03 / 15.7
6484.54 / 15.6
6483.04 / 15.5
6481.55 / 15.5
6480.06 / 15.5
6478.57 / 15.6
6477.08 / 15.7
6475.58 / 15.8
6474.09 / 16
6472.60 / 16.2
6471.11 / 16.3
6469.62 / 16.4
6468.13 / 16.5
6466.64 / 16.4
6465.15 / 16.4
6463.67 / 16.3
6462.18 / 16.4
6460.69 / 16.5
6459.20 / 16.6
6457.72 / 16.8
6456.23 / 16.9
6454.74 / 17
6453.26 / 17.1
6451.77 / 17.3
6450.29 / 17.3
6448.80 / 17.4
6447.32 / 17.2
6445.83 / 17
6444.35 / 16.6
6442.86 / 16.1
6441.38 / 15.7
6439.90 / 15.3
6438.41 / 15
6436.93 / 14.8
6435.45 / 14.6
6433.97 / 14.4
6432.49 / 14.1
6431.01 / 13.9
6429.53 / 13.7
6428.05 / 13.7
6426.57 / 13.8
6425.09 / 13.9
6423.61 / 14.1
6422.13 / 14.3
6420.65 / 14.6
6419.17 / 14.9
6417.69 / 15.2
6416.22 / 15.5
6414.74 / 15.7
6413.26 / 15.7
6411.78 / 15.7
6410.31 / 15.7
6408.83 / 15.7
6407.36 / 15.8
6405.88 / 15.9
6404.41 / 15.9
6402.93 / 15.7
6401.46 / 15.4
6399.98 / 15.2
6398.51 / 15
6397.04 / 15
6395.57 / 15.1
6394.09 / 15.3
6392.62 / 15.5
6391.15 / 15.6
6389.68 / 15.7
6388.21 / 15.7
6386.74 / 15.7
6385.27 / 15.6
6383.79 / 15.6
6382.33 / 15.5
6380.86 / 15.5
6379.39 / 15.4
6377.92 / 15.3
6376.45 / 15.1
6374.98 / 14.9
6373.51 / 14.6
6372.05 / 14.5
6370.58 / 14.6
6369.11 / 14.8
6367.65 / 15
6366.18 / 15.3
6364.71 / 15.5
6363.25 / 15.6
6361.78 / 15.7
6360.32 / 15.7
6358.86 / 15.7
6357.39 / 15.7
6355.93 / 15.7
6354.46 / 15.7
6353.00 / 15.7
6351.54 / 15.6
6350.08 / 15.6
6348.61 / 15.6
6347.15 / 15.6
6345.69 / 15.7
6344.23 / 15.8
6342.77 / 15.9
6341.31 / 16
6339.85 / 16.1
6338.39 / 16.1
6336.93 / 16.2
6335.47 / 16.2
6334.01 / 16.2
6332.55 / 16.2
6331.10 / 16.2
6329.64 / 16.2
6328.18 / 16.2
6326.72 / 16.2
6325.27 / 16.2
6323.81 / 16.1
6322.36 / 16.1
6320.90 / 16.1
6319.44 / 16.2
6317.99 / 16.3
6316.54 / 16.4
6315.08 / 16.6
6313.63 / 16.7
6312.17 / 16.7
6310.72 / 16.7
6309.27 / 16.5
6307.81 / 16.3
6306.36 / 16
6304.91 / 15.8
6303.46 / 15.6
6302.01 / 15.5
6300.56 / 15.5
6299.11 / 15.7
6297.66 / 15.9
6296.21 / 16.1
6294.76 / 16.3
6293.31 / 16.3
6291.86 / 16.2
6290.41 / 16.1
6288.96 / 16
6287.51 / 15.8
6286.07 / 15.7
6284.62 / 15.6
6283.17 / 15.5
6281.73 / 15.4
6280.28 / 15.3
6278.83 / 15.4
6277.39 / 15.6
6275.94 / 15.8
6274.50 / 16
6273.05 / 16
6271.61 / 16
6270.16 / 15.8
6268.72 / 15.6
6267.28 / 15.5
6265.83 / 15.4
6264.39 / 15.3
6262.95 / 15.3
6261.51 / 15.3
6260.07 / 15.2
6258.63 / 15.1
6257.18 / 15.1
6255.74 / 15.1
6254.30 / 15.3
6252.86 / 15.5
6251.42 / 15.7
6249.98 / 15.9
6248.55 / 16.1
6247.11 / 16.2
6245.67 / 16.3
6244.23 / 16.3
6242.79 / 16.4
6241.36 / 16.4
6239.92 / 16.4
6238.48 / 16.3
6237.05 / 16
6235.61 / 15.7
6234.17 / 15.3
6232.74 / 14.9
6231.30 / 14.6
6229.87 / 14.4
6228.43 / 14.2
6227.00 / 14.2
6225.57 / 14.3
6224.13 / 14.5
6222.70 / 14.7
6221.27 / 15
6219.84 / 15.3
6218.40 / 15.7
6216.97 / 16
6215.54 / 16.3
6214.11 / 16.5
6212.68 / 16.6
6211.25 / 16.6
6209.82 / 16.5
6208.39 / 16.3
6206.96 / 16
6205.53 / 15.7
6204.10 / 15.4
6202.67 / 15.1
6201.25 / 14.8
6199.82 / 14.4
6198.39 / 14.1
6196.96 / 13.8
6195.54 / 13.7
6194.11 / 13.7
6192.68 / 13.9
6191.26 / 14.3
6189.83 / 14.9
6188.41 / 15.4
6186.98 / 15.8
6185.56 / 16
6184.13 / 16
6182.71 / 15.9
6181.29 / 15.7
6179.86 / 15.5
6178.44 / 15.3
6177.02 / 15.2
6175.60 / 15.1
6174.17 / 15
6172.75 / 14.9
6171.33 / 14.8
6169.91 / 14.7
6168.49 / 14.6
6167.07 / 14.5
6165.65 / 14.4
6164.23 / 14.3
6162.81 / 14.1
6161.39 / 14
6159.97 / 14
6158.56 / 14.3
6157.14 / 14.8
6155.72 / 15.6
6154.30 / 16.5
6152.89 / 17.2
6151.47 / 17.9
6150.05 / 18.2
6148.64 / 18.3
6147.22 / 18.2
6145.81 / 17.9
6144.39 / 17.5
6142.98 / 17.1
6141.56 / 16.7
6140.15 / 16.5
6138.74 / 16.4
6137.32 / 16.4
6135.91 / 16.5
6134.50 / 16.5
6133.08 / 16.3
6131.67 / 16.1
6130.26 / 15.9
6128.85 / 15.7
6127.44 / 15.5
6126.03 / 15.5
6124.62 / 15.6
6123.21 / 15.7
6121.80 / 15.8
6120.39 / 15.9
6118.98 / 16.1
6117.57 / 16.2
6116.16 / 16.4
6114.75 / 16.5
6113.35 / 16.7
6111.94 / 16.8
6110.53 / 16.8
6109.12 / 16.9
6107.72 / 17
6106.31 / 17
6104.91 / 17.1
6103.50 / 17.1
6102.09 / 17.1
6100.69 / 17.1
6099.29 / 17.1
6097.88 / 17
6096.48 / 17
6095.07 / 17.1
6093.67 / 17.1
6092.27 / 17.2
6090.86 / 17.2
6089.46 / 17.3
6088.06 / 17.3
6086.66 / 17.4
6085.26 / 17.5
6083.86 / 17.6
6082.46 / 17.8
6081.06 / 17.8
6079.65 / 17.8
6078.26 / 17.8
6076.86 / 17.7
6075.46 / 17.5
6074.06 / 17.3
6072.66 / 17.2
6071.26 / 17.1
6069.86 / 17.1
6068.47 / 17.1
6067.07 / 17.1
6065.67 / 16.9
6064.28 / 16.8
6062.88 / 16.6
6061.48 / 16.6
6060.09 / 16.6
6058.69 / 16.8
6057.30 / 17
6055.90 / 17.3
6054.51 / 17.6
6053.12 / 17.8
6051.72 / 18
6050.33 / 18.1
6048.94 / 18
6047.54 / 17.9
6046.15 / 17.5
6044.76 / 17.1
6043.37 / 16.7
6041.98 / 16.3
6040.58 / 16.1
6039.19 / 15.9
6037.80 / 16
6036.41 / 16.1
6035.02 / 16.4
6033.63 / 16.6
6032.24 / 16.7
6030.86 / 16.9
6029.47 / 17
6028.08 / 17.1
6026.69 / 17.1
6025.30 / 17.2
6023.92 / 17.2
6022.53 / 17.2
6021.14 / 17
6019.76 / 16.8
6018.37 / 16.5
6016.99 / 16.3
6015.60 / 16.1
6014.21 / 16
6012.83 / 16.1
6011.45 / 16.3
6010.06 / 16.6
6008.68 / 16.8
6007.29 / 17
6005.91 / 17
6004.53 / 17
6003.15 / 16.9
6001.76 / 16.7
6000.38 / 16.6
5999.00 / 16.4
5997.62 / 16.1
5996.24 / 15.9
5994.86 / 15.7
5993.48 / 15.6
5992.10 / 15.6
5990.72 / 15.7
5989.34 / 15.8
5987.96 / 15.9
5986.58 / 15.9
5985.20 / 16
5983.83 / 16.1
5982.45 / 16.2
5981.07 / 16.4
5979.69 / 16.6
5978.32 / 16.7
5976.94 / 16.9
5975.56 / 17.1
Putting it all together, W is 0.116 mag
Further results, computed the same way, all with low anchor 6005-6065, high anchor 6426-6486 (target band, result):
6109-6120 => 0.01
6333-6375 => 0.04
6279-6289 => 0.05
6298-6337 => 0.00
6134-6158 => -0.02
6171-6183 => 0.09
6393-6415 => 0.03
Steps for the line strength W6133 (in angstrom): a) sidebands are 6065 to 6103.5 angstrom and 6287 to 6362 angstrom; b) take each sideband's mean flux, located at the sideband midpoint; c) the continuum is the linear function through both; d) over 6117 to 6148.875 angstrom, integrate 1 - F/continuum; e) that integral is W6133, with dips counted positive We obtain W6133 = 1.2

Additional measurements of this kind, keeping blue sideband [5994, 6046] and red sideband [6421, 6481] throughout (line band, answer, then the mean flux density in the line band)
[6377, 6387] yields 0.25 angstrom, 15.5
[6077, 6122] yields -1.65 angstrom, 17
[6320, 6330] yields -0.10 angstrom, 16.1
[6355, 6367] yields 0.24 angstrom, 15.6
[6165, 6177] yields 1.12 angstrom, 14.8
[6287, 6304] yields 0.14 angstrom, 15.9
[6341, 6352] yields 0.17 angstrom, 15.7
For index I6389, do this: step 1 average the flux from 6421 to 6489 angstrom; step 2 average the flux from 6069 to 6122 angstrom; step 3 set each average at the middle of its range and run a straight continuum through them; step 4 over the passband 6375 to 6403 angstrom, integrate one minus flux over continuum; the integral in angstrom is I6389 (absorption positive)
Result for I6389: 1.04 angstrom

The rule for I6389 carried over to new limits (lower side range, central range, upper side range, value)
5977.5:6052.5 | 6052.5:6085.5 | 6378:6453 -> -1.7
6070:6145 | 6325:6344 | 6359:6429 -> -0.7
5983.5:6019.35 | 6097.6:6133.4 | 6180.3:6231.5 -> -1.7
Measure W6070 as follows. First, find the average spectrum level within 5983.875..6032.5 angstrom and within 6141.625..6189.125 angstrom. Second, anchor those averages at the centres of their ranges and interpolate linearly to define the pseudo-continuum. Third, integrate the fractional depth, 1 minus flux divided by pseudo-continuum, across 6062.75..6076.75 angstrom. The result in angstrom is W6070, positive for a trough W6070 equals -0.8 angstrom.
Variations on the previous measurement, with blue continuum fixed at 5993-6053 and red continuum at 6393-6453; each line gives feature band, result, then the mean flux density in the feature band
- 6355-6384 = 0.5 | 15.3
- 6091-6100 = -0.3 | 17.1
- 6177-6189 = 0.4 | 15.7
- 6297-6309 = 0.0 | 15.8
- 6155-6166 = 1.2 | 14.4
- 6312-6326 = -0.6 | 16.3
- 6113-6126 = 0.3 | 16.1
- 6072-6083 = -0.7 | 17.6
